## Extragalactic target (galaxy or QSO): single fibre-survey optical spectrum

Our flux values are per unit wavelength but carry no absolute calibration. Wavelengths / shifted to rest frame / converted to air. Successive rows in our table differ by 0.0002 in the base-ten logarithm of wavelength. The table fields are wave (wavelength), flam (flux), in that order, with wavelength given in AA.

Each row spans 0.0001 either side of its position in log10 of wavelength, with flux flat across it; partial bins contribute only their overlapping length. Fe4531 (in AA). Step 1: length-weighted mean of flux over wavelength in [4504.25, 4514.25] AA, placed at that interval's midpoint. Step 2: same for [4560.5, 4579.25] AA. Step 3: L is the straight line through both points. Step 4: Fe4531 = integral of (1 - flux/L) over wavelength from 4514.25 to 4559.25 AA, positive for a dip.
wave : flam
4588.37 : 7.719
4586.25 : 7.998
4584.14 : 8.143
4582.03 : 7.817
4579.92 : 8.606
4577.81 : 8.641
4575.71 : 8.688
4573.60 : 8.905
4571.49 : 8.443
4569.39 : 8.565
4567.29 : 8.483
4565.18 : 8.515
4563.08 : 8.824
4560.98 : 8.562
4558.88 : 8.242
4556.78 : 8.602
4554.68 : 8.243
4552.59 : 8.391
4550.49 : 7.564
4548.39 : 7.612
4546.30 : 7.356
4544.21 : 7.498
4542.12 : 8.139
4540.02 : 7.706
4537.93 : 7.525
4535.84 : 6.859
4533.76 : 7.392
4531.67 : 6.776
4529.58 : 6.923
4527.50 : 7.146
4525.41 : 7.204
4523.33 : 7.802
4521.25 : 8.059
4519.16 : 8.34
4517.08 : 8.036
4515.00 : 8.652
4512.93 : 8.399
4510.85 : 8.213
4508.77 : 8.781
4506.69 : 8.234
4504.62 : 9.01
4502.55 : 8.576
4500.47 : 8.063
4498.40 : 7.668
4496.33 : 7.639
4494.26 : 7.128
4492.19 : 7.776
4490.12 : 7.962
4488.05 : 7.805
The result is 4.4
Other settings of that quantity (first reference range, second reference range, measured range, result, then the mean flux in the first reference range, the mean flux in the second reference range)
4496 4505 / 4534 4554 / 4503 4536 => 0.2 AA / 8.18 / 7.63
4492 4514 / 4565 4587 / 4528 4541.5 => 1.7 AA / 8.15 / 8.44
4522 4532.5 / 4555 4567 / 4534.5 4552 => 0.6 AA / 7.2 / 8.52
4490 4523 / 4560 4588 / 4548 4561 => 0.3 AA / 8.16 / 8.46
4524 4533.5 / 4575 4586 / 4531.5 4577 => -2.1 AA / 7.07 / 8.35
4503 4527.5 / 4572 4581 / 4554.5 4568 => 0.1 AA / 8.21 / 8.69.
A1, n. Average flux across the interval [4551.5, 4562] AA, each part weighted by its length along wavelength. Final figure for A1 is 8.4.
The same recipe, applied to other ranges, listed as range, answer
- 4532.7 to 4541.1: 7.37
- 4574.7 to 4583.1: 8.44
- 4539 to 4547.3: 7.67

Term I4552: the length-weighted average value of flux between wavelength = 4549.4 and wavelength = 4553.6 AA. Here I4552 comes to 7.95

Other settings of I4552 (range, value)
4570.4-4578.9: 8.67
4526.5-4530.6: 7.04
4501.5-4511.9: 8.56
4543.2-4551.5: 7.51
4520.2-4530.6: 7.43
